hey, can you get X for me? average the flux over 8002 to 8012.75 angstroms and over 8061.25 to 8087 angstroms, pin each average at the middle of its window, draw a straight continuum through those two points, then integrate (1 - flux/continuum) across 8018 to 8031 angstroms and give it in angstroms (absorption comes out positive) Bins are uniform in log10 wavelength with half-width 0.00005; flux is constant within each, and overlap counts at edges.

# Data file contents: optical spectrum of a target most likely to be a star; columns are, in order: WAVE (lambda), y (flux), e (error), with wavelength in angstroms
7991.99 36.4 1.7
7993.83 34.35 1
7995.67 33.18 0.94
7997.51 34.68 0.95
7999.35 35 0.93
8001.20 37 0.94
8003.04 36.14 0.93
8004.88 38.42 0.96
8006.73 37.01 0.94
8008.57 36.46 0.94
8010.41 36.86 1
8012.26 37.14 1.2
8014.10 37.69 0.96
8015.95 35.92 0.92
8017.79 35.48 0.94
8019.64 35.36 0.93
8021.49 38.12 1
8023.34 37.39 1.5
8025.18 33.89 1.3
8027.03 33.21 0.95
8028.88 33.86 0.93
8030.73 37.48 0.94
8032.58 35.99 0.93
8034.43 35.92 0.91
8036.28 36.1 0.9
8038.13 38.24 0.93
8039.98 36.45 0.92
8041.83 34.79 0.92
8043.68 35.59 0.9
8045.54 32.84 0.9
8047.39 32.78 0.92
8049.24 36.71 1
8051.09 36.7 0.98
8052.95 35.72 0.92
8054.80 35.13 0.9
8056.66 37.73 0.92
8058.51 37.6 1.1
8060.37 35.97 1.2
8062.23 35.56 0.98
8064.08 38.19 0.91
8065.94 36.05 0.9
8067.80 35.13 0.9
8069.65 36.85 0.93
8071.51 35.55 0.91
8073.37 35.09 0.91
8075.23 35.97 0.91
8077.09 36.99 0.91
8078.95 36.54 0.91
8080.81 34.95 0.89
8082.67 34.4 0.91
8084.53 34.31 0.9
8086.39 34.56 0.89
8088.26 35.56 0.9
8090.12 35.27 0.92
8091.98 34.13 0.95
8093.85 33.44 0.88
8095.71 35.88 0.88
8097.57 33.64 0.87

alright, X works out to 0.4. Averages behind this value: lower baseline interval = 37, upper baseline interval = 35.7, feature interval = 35.5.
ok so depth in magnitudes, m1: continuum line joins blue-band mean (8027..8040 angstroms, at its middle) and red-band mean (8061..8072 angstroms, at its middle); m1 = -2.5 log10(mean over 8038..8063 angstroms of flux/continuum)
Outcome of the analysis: 0.01 mag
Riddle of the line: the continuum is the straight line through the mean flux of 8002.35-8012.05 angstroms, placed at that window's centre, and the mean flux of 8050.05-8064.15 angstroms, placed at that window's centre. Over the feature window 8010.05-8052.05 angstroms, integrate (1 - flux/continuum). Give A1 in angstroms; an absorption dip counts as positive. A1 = 1.1 angstroms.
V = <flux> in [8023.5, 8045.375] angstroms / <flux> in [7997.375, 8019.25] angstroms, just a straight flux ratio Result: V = 1.0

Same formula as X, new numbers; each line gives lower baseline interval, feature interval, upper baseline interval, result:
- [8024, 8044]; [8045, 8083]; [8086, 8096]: -0.8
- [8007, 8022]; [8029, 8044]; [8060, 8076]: 0.1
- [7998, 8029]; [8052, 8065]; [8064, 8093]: -0.3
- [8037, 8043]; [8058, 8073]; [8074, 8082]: 0.0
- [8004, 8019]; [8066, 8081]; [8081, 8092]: -0.3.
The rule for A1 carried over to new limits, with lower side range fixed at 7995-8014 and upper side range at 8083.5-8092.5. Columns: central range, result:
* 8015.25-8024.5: -0.1 angstroms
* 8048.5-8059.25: -0.4 angstroms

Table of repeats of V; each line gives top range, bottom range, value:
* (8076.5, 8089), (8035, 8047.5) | 1.00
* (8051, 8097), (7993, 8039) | 0.99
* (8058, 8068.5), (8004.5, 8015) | 0.98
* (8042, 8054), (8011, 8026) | 0.96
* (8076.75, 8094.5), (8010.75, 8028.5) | 0.97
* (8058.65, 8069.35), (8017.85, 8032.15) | 1.02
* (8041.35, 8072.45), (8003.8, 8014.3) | 0.96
